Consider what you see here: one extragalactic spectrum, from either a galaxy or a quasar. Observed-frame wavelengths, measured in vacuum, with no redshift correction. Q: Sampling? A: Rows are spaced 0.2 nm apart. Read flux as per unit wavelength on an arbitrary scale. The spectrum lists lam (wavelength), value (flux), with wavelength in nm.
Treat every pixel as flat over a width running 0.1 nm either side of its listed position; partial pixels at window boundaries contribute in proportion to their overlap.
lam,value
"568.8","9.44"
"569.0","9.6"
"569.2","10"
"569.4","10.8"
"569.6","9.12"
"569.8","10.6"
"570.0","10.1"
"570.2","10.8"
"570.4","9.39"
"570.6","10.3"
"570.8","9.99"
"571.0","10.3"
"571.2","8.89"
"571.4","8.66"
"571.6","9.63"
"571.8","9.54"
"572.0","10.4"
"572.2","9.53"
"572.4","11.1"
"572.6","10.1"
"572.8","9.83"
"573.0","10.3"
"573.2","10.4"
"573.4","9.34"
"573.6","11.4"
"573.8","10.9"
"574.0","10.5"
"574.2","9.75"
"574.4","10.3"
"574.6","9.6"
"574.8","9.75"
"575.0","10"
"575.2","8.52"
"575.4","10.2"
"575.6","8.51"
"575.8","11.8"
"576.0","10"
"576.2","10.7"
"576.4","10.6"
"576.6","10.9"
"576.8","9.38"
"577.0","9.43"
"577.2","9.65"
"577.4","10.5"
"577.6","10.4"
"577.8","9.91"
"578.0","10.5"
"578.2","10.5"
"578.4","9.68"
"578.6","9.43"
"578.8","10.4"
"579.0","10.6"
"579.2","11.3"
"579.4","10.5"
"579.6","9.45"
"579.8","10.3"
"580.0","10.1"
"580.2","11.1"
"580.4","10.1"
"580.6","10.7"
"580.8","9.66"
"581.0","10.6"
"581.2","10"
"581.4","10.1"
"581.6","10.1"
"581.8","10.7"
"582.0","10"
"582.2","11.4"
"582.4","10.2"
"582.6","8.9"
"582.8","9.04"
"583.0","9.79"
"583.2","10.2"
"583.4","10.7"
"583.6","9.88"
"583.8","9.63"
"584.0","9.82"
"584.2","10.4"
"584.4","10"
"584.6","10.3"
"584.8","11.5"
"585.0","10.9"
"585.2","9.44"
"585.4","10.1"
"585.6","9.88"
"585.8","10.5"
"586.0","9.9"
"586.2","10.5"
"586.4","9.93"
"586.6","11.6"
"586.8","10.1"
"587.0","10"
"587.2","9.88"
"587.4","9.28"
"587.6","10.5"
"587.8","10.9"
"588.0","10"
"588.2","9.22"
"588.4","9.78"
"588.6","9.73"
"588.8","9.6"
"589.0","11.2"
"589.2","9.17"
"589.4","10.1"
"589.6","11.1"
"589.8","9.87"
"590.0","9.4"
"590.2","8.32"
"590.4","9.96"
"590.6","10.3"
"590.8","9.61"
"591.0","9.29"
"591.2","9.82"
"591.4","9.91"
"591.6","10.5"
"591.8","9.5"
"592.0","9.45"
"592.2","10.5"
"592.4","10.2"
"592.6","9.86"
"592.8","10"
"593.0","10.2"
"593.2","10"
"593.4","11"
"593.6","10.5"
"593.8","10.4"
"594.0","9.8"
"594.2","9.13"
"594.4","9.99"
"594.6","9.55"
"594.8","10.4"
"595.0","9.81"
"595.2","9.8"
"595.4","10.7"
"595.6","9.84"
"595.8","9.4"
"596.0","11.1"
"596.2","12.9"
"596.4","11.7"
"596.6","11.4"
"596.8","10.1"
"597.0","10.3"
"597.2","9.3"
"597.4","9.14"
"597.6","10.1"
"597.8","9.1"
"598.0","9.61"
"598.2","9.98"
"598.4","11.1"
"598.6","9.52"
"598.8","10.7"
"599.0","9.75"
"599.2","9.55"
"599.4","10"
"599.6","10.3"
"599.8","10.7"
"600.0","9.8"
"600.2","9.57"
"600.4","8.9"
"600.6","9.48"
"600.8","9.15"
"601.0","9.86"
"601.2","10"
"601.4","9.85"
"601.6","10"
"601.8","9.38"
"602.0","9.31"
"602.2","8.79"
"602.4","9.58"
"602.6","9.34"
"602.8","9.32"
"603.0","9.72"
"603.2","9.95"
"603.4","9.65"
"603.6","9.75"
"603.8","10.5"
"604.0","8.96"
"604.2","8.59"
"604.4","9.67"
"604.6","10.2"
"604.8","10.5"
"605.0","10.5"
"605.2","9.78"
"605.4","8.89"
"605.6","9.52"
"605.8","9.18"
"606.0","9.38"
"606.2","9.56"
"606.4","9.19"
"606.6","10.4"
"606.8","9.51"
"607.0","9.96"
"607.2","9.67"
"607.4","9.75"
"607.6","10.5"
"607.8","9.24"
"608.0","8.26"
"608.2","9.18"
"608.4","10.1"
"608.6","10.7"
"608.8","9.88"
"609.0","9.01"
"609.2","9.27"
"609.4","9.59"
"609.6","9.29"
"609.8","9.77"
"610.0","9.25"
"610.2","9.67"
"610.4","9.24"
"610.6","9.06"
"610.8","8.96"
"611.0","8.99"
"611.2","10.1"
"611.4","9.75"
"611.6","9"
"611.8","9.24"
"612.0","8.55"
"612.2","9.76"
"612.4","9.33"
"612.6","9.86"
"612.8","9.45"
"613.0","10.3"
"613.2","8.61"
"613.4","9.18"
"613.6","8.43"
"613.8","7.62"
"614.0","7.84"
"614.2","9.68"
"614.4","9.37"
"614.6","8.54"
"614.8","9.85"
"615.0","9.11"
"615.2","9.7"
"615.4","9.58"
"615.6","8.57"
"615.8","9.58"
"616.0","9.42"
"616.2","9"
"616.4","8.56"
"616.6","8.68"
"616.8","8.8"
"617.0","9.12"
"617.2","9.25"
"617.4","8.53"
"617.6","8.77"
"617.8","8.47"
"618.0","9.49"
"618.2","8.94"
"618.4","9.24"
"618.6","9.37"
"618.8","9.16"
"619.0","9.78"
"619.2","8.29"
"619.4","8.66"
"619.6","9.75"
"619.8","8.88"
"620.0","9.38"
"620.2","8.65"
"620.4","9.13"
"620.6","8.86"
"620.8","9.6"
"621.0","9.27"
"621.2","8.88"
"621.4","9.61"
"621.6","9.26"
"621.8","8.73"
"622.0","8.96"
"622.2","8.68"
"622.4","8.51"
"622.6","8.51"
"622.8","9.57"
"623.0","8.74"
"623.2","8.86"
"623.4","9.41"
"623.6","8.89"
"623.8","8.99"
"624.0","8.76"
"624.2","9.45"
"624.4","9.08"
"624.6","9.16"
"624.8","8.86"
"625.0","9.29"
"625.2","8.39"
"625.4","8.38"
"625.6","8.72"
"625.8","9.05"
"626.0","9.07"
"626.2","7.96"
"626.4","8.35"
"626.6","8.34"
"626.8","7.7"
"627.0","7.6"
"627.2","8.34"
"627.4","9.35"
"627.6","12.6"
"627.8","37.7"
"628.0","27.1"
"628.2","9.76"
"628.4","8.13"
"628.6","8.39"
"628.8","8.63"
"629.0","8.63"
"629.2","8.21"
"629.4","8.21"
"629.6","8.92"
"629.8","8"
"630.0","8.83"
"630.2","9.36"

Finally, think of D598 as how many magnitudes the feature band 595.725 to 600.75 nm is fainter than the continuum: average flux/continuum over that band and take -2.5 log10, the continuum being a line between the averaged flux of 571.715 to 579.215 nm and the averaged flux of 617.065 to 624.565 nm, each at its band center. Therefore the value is -0.06 mag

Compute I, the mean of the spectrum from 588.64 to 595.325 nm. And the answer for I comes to 9.95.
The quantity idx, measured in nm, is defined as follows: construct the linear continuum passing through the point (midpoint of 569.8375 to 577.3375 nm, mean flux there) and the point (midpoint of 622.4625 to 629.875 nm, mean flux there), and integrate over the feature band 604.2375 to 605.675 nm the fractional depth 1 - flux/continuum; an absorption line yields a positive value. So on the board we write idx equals 0.03 nm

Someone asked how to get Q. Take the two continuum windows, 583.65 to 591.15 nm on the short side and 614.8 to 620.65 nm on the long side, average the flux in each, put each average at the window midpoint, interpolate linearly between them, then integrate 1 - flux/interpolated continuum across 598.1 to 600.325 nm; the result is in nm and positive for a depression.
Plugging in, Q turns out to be -0.09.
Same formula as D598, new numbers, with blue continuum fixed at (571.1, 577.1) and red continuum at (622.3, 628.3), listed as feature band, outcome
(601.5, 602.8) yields 0.10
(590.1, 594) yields 0.02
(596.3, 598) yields 0.01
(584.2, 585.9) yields -0.02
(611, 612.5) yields 0.11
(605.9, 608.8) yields 0.07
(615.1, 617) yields 0.14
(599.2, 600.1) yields 0.01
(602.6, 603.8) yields 0.06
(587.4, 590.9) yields 0.03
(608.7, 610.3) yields 0.10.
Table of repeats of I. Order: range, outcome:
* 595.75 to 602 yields 10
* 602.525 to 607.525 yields 9.66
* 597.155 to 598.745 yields 9.77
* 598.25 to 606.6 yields 9.7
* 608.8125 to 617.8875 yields 9.16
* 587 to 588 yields 10.1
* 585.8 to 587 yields 10.4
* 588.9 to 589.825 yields 10.3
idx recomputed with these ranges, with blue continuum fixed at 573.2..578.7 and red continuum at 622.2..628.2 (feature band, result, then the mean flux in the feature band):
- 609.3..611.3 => 0.185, 9.39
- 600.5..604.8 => 0.291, 9.6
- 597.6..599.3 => 0.055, 9.92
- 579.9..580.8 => -0.026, 10.4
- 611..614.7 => 0.438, 9.14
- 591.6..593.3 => 0.036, 10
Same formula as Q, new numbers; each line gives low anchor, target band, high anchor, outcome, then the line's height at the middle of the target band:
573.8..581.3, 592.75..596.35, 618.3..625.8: -0.21 nm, 9.72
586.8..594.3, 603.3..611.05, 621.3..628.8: 0.37 nm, 10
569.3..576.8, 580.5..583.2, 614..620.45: -0.06 nm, 9.87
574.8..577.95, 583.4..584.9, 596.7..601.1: -0.04 nm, 9.96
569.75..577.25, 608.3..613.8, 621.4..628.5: 0.42 nm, 10.2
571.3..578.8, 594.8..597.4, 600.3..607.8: -0.20 nm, 9.74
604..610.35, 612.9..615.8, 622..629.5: 0.22 nm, 9.78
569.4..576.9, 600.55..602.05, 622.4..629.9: 0.06 nm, 10.1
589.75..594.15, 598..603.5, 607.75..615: -0.07 nm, 9.63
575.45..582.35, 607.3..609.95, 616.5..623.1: -0.06 nm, 9.36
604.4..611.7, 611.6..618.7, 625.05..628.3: 0.90 nm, 10.4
